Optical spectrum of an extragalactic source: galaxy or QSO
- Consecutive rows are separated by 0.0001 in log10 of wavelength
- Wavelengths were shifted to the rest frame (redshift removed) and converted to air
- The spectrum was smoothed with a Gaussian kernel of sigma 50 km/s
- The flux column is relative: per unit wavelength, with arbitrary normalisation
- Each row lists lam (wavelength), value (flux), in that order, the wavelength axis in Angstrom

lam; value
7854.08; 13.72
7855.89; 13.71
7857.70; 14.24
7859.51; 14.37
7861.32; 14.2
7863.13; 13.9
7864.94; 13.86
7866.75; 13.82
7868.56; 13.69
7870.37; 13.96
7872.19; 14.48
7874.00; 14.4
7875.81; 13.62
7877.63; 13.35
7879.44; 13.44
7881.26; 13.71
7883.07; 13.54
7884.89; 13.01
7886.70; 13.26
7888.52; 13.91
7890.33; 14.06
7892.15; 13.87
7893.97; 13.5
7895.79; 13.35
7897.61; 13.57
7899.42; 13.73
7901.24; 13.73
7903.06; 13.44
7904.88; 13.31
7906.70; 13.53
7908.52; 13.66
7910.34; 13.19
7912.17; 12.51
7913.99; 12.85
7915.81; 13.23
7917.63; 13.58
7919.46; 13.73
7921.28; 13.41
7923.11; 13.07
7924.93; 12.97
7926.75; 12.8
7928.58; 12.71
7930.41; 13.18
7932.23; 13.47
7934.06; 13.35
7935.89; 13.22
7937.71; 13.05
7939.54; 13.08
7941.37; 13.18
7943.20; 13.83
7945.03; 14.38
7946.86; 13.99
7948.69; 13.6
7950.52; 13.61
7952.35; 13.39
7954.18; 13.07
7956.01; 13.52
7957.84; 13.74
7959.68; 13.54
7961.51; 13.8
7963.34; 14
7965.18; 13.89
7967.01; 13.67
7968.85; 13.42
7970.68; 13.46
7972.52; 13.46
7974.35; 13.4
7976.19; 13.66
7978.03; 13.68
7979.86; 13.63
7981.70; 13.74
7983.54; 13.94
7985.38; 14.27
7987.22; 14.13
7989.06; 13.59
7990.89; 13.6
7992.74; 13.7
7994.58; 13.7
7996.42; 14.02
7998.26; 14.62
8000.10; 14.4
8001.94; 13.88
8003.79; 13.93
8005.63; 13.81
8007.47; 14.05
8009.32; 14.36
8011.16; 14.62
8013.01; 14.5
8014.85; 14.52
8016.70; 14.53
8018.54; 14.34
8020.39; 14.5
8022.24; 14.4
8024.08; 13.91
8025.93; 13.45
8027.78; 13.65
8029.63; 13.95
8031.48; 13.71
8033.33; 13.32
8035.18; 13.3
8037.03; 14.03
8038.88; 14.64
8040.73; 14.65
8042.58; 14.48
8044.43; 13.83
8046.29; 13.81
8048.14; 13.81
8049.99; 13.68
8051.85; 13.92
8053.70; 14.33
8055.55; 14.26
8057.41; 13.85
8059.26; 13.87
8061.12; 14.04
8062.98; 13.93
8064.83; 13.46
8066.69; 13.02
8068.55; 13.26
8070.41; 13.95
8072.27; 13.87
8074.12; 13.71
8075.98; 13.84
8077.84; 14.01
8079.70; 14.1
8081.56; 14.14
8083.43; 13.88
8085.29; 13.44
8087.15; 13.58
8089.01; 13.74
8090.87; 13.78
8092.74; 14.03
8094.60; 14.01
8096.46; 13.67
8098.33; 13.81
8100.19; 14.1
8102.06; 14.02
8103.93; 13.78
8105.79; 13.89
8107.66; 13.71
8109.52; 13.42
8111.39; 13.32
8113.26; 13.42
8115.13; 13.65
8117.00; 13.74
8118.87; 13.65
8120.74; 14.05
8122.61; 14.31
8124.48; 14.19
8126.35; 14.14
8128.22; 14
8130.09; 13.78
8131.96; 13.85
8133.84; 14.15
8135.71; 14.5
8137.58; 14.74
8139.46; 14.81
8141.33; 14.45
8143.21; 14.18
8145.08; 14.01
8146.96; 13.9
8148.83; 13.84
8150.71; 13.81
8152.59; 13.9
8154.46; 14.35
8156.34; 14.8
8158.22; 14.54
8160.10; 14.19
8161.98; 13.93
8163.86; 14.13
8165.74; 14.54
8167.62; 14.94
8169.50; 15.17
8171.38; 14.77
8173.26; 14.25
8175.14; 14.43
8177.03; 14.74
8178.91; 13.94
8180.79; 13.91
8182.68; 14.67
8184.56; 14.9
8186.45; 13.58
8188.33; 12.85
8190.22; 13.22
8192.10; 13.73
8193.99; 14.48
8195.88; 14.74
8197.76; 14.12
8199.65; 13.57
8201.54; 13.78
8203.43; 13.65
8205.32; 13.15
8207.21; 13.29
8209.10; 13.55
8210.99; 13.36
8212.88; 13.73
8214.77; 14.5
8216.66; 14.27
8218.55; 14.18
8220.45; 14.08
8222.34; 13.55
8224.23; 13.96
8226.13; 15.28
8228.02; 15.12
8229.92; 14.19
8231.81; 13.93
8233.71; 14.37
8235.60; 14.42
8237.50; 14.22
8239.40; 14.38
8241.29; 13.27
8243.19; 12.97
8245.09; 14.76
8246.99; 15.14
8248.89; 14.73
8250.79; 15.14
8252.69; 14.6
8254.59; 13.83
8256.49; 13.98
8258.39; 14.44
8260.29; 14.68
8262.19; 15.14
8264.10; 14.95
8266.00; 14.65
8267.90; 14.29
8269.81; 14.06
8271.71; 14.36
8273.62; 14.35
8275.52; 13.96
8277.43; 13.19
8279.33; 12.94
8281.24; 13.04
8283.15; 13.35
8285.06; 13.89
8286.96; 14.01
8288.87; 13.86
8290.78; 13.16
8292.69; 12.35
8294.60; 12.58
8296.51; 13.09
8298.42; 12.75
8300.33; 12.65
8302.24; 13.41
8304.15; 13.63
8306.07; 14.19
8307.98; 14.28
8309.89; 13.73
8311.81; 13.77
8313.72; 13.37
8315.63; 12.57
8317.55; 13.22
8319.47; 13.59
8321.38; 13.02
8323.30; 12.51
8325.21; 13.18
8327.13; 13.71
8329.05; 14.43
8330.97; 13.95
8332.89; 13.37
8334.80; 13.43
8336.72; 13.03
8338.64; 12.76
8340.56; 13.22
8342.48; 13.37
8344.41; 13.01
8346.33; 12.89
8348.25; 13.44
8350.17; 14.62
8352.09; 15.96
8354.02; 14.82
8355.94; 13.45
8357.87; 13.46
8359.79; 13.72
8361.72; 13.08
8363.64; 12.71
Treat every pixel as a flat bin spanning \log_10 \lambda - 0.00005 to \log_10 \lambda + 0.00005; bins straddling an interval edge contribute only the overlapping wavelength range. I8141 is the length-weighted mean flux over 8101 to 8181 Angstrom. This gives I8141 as 14.1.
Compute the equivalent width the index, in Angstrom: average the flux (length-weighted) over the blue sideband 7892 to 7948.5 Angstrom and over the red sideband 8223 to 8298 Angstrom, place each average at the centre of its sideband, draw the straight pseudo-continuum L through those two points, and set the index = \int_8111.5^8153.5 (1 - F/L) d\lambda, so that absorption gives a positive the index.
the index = -0.7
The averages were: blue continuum 13.4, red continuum 14.1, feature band 14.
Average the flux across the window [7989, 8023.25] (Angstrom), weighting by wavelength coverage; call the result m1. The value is 14.2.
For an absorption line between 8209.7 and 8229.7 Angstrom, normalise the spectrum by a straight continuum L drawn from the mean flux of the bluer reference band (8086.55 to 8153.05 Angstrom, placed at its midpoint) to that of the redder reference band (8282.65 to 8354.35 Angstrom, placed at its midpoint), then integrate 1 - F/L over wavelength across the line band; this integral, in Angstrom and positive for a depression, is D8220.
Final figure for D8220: -0.7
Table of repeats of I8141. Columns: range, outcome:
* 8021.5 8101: 13.9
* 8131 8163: 14.2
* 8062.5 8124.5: 13.8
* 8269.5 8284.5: 13.6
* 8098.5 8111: 13.8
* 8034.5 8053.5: 14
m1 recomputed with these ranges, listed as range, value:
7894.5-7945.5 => 13.3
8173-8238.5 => 14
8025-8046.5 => 13.9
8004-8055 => 14.1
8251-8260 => 14.3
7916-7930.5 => 13.2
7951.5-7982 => 13.6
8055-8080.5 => 13.8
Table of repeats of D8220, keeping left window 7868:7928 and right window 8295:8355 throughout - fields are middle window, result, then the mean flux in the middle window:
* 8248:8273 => -1.89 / 14.5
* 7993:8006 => -0.53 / 14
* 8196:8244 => -1.67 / 14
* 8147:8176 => -1.84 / 14.4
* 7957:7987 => -0.49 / 13.7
